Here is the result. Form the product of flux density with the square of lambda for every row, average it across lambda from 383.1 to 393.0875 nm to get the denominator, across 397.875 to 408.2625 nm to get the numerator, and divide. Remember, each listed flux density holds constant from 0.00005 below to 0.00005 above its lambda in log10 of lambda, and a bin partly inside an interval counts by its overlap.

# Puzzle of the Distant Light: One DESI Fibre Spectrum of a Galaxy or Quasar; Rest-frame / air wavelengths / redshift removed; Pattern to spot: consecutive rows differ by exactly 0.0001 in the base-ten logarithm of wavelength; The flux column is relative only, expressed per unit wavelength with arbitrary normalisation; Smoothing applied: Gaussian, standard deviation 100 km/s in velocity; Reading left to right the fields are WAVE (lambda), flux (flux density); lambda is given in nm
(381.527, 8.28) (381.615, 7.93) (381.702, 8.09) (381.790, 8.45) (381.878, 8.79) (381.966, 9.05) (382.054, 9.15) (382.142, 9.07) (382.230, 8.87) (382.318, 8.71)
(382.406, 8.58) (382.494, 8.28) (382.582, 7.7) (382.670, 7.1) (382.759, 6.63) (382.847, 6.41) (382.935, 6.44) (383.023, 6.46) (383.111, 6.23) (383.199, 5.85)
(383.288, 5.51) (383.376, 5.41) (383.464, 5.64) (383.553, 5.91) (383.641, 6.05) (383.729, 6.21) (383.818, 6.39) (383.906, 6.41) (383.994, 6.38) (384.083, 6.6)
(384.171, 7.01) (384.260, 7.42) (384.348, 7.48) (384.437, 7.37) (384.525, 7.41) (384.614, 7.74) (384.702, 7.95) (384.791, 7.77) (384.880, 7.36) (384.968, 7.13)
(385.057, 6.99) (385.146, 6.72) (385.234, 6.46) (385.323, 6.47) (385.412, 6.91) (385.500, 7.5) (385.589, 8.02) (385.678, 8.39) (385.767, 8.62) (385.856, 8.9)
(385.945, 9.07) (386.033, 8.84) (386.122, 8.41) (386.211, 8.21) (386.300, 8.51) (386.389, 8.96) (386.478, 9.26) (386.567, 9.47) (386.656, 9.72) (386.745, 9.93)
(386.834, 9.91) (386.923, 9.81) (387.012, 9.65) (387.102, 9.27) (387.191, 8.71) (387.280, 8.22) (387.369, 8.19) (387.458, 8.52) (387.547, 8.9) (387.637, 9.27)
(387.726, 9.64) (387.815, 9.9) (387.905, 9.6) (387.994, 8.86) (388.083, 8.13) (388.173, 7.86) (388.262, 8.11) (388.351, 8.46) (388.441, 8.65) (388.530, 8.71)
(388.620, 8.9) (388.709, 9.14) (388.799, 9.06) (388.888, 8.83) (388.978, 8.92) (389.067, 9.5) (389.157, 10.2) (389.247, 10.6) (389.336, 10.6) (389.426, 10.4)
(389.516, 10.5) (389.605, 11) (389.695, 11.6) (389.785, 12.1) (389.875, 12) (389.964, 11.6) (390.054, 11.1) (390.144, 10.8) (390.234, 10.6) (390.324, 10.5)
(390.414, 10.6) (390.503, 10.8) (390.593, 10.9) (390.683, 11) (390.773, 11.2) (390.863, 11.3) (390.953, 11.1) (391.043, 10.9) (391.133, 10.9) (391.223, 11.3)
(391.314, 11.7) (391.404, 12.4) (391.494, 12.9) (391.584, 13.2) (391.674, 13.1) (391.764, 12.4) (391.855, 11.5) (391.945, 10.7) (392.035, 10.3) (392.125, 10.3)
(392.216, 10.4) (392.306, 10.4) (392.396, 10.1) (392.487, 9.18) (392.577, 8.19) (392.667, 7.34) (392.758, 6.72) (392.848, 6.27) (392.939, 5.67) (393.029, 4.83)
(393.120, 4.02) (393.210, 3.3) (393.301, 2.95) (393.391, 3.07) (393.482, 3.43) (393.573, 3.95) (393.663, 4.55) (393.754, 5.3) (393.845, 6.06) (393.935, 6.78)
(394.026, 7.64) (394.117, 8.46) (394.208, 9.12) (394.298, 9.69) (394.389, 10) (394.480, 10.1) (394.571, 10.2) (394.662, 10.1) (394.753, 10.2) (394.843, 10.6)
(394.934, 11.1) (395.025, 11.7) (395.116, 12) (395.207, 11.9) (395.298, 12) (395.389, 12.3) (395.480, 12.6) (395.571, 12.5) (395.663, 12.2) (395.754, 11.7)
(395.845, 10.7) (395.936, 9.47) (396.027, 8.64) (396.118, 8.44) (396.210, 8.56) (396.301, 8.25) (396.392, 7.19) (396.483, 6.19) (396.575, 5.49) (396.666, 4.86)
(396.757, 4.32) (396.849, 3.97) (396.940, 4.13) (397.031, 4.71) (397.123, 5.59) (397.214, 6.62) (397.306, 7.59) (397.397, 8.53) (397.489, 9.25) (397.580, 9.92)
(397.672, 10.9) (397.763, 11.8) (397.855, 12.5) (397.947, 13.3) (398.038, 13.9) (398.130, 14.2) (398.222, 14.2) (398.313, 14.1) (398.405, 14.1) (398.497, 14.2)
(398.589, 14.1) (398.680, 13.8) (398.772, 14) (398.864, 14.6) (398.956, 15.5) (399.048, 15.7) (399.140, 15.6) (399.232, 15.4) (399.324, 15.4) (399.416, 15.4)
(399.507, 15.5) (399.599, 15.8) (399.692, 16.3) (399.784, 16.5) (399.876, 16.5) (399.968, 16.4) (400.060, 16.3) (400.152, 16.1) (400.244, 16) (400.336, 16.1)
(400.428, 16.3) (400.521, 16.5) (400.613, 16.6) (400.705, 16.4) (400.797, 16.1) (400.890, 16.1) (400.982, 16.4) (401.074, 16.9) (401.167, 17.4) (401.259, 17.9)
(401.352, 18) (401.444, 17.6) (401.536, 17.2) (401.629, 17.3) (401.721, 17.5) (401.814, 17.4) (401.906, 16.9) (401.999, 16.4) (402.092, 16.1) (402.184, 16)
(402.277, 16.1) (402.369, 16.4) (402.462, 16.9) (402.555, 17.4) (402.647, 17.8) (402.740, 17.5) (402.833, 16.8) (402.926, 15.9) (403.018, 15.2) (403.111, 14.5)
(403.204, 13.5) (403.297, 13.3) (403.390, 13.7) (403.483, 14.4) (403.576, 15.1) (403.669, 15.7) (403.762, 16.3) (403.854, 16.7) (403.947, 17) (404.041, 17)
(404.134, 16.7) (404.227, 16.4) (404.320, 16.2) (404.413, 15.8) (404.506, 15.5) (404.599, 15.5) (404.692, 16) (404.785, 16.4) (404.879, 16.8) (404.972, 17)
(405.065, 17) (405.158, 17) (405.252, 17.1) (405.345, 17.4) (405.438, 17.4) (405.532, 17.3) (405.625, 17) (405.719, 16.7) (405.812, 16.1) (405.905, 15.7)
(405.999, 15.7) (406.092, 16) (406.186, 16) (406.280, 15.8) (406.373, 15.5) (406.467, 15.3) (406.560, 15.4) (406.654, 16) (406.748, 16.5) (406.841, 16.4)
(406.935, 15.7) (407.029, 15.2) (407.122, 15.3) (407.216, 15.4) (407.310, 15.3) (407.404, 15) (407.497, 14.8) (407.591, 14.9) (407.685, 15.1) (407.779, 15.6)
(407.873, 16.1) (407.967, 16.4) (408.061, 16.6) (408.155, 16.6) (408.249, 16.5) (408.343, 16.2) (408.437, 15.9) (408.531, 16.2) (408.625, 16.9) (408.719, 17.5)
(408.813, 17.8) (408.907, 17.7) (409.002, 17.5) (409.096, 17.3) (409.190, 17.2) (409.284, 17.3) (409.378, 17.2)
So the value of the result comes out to 1.9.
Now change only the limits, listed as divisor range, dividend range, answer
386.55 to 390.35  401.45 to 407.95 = 1.81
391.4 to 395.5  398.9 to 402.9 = 1.94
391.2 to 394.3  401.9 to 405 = 2.07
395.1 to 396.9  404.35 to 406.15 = 1.90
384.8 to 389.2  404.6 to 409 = 2.08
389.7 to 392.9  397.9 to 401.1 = 1.50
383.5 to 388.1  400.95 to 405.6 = 2.22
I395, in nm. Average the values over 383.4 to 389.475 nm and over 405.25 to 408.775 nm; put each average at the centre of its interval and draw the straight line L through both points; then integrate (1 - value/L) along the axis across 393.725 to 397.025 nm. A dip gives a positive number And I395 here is 0.751 nm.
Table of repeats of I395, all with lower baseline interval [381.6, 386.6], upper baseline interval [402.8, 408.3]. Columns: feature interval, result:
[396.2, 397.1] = 0.49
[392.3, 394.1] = 0.83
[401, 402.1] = -0.22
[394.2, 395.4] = 0.09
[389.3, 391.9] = -0.34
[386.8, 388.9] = 0.01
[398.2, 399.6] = -0.16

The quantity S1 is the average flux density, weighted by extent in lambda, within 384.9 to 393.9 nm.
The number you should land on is 9.02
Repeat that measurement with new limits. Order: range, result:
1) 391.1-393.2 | 9.61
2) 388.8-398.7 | 9.63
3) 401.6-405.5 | 16.3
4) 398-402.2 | 15.9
